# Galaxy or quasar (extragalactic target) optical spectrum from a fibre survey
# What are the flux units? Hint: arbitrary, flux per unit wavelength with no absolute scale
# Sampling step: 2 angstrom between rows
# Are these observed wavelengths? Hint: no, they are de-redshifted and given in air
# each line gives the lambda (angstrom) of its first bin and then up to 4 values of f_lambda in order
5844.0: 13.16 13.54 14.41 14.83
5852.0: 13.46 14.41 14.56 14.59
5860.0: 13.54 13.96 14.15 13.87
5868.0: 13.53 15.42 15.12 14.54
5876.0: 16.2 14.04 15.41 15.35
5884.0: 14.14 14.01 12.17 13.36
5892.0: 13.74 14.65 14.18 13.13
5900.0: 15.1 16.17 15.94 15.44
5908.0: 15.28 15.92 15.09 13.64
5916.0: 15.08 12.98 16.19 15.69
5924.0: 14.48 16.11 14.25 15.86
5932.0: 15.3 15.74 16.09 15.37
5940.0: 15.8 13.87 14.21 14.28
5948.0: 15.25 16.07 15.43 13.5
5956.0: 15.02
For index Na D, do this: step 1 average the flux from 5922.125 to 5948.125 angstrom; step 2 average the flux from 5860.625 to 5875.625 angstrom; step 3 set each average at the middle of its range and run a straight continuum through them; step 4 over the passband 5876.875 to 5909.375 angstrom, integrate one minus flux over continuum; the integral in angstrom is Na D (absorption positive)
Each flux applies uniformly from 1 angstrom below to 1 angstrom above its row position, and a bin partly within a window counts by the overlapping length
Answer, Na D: 0.4 angstrom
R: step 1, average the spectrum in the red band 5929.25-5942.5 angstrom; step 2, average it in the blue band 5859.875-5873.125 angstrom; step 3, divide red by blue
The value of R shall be 1.1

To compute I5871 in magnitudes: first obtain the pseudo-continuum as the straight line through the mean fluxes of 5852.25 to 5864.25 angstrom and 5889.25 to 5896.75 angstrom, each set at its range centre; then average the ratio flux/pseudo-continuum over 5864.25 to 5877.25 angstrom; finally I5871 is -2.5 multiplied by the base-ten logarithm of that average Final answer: -0.05 mag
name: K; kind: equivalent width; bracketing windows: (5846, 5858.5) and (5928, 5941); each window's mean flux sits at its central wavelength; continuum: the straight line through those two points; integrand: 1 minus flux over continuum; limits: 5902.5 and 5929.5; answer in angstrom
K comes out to 0.3 angstrom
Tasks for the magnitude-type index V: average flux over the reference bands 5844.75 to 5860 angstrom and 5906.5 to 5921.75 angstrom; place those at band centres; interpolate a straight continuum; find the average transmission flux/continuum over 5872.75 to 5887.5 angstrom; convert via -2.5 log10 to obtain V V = -0.01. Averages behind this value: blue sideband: 14.2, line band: 14.7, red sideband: 14.9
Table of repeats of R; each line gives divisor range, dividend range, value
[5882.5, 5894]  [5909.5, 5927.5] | 1.10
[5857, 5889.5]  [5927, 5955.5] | 1.05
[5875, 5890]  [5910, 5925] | 1.03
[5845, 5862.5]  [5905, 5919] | 1.04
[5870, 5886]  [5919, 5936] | 1.04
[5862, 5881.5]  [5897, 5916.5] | 1.03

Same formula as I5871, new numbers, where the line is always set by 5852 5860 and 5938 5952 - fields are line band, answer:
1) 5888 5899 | 0.070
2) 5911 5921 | 0.011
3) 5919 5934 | -0.043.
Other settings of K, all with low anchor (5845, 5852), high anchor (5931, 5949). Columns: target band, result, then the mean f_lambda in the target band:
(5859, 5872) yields 0.2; 14.2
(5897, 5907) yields -0.3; 15.2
